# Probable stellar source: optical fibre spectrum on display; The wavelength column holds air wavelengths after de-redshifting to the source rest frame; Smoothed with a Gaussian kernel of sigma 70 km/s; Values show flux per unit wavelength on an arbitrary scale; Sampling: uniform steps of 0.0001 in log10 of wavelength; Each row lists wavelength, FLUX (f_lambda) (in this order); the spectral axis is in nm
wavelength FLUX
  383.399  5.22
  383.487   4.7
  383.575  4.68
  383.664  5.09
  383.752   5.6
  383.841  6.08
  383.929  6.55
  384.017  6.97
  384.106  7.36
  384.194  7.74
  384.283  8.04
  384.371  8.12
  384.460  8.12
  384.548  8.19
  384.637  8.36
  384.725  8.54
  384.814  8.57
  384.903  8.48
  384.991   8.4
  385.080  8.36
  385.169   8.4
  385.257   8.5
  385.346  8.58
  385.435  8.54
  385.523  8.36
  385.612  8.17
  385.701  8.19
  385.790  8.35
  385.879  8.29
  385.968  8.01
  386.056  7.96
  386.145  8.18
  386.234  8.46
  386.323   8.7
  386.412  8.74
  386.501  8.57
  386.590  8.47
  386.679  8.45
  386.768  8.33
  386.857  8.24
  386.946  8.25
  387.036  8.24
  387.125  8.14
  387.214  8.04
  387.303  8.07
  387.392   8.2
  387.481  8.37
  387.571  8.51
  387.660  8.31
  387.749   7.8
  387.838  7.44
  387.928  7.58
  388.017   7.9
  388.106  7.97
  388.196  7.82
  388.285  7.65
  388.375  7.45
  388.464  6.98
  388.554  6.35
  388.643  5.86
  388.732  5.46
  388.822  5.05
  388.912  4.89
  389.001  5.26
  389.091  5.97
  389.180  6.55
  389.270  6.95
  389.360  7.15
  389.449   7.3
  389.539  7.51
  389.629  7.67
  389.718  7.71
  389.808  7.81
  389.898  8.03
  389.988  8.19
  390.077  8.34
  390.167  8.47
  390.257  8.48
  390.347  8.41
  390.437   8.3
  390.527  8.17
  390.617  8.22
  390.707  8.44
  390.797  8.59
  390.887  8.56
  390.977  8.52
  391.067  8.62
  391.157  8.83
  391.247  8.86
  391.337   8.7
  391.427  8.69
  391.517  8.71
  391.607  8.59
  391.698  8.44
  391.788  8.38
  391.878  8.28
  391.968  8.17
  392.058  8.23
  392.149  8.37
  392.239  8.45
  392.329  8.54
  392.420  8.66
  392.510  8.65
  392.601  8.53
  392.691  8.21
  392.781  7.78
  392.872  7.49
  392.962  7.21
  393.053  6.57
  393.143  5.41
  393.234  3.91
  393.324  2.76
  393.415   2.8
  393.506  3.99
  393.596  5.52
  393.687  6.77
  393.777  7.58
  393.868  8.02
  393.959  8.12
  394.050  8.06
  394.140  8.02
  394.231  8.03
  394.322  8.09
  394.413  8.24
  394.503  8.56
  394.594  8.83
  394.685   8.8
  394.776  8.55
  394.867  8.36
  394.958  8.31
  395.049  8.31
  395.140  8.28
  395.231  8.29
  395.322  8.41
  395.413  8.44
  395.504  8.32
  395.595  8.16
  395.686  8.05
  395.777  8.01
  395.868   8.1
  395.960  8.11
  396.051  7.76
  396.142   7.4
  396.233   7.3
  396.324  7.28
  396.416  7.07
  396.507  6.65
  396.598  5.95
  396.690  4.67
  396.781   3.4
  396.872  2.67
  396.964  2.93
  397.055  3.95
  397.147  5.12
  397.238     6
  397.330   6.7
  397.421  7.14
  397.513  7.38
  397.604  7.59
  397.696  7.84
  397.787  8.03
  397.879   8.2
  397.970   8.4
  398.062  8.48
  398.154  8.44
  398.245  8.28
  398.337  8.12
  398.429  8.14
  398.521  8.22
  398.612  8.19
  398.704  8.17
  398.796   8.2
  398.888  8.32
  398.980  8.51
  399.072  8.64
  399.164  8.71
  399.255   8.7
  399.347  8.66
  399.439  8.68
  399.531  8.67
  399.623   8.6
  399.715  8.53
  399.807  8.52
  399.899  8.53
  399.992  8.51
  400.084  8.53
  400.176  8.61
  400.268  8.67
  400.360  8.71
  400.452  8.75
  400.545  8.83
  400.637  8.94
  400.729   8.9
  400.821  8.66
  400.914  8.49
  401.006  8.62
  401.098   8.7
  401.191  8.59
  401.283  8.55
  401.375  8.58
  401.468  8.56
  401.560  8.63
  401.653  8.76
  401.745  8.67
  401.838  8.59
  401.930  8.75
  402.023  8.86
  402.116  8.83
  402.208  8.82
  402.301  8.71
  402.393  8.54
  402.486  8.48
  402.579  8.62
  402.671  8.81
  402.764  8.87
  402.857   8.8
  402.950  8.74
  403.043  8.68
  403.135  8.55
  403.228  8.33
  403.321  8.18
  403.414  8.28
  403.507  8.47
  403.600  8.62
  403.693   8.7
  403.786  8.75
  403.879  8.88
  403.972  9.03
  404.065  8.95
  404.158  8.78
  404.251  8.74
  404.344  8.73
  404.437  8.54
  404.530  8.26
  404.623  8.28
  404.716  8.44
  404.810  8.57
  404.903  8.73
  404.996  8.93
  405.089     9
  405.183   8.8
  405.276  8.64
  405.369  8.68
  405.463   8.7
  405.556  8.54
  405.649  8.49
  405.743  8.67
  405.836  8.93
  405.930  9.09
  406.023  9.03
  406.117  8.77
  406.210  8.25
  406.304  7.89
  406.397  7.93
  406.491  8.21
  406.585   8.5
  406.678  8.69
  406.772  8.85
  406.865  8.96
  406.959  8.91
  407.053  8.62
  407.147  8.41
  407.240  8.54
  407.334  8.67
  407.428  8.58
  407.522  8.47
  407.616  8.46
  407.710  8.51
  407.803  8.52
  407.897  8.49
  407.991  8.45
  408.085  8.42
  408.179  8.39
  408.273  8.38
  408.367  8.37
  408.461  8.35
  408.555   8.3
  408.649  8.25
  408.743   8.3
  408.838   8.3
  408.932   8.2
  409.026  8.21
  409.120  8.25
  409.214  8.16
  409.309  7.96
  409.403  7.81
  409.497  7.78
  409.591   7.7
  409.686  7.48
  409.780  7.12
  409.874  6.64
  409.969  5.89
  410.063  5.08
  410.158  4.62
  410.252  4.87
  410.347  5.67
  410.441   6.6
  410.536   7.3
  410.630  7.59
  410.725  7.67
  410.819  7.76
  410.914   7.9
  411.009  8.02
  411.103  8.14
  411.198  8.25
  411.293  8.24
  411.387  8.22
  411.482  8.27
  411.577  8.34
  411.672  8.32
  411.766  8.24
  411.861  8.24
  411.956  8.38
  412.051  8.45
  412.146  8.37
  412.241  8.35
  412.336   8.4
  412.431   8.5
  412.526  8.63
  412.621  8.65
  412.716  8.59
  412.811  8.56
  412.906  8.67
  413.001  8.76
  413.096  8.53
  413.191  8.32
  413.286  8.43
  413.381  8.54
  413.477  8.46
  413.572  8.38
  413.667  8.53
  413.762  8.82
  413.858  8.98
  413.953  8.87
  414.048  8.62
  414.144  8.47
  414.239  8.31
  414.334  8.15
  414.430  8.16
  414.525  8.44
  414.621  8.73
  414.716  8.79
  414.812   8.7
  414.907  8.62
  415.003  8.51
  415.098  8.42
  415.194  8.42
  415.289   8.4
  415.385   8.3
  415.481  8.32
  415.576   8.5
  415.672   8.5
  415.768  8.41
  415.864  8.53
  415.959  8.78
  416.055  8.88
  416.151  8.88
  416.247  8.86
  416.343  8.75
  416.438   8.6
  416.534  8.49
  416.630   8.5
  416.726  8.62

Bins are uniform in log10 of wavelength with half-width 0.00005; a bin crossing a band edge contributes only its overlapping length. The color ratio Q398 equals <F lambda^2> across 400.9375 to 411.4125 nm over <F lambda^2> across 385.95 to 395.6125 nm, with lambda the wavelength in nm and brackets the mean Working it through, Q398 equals 1.15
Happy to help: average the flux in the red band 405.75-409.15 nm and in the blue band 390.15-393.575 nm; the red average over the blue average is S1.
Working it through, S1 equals 1.10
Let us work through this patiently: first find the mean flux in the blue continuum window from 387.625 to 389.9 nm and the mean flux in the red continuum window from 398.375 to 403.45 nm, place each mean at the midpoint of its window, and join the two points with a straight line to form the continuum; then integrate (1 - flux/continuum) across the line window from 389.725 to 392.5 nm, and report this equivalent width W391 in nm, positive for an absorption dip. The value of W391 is -0.428 nm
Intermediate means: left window 6.99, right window 8.59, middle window 8.43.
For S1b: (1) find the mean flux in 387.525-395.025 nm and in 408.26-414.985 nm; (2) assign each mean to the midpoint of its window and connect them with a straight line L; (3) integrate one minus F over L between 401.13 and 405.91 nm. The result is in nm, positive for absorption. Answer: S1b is -0.49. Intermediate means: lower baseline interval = 7.58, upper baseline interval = 8.03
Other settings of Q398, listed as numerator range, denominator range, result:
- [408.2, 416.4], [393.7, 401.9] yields 1.10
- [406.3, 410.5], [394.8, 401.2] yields 1.06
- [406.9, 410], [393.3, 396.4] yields 1.15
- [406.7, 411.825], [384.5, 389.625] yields 1.13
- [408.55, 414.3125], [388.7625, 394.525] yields 1.16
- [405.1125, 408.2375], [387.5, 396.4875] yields 1.21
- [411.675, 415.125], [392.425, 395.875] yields 1.25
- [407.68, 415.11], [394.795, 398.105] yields 1.23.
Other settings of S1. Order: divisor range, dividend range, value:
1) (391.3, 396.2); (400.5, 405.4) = 1.12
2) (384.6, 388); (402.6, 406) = 1.05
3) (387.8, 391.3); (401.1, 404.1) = 1.15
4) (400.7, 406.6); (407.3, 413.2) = 0.92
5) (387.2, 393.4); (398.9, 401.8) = 1.13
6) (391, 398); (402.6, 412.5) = 1.12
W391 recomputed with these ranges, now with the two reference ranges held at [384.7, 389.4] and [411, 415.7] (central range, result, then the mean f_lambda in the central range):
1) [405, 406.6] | -0.067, 8.6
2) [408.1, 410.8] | 0.304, 7.42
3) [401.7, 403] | -0.087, 8.72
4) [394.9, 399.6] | 0.323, 7.49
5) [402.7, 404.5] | -0.100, 8.66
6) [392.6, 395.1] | 0.251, 7.15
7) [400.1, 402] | -0.126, 8.68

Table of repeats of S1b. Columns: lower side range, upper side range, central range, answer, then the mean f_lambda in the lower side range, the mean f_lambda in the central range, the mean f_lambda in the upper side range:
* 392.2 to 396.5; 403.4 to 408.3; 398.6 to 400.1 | -0.10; 7.53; 8.51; 8.61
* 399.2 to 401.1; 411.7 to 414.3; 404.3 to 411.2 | 0.39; 8.66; 8.1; 8.52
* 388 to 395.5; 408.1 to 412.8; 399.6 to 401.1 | -0.19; 7.61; 8.65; 7.8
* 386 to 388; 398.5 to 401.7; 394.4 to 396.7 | 0.15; 8.23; 7.9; 8.59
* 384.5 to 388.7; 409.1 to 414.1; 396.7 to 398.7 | 0.30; 8.11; 6.81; 7.9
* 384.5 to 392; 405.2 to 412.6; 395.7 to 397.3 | 0.39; 7.97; 6.06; 8.08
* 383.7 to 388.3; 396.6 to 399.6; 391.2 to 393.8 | 0.11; 8.06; 7.32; 7.28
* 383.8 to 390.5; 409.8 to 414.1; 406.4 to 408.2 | -0.15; 7.78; 8.55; 7.92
